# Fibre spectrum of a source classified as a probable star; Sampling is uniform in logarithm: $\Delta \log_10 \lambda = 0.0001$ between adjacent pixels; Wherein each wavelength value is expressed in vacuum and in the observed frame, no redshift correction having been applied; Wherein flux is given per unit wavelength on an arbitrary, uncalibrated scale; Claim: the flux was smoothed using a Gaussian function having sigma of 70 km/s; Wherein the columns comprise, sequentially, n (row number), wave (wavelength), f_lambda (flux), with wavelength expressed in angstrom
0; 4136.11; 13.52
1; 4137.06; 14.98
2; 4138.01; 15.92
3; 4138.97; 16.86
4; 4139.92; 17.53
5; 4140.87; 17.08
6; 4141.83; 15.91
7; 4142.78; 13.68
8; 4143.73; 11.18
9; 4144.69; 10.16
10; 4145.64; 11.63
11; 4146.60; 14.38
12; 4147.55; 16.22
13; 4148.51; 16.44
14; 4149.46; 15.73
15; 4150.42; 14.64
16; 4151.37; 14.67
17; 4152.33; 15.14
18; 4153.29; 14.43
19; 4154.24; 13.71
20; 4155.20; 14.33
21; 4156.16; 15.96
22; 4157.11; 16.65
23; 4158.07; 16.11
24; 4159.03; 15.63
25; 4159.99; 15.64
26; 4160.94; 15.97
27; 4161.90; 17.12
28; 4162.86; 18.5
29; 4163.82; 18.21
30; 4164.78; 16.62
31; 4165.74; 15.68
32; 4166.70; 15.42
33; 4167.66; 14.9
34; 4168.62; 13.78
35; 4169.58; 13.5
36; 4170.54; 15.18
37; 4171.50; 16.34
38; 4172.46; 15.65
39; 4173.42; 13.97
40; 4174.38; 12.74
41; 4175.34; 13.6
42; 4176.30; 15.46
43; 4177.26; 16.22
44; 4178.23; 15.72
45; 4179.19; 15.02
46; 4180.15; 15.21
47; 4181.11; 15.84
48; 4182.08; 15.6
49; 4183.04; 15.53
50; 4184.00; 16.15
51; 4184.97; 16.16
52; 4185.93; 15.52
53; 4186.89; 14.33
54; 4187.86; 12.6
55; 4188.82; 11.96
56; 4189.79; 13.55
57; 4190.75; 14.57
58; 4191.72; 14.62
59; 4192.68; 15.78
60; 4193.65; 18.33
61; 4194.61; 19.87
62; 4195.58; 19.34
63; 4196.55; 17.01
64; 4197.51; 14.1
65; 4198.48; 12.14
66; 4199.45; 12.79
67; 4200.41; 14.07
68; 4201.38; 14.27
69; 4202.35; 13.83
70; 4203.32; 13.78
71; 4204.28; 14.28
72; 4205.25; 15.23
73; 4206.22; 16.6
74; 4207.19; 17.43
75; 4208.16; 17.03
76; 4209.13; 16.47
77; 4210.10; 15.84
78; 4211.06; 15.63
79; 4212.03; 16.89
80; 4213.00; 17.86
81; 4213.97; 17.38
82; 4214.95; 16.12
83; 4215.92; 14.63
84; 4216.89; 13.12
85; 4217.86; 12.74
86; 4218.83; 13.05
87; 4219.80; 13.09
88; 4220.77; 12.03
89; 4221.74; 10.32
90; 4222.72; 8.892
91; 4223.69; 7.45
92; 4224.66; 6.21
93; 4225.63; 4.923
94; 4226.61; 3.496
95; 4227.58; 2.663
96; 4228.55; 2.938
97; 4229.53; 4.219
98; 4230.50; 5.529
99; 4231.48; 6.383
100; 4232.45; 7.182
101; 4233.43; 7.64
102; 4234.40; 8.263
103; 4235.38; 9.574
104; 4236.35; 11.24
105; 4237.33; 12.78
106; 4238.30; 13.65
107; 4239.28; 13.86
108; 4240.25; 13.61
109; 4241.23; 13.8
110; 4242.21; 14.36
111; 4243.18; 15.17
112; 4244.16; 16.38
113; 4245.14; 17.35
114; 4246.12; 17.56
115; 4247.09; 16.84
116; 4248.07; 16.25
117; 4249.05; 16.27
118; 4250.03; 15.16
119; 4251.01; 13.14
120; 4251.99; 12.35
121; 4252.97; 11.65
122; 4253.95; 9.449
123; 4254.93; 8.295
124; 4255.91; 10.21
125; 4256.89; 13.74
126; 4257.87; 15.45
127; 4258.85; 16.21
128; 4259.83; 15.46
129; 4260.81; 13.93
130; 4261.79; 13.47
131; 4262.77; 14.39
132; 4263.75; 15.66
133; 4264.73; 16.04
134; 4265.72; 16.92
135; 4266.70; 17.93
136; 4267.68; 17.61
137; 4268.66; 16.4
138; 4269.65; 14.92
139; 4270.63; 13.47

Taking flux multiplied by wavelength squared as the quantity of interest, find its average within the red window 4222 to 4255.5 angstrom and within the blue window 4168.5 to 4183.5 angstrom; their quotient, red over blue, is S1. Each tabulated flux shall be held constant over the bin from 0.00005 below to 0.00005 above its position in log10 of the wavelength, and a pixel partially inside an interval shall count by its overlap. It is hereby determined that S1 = 0.7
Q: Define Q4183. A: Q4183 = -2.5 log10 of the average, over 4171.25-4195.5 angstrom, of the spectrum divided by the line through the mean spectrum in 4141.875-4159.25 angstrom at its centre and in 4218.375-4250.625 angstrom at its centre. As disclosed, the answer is -0.17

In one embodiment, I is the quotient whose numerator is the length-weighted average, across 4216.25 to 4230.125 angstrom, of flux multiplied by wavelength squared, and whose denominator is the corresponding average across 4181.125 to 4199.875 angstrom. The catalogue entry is 0.5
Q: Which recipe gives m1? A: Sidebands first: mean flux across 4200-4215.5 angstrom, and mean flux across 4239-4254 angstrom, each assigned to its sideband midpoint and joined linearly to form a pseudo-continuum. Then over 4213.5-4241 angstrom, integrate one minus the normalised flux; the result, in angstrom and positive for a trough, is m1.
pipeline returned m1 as 9.9 angstrom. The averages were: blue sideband 15.8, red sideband 14.7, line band 9.78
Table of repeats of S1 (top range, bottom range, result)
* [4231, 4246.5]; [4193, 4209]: 0.81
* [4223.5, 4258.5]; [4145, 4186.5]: 0.75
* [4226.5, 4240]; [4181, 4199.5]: 0.54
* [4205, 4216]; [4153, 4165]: 1.05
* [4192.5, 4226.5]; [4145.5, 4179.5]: 0.94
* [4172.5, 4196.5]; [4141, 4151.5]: 1.11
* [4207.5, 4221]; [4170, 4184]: 1.02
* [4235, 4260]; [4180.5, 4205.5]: 0.94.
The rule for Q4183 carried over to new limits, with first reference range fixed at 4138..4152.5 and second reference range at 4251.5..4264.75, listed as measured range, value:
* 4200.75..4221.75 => -0.08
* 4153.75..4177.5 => -0.07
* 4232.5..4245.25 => 0.08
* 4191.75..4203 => -0.11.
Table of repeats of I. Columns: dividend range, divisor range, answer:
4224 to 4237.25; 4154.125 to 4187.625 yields 0.43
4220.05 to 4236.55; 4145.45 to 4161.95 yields 0.48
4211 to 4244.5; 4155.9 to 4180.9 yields 0.72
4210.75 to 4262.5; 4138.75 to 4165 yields 0.81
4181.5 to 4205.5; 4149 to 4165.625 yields 0.97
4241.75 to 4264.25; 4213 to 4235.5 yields 1.58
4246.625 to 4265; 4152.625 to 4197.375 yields 0.93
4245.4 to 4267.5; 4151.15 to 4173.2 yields 0.97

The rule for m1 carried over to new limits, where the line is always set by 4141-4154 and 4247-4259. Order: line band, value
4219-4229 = 4.5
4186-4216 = -3.7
